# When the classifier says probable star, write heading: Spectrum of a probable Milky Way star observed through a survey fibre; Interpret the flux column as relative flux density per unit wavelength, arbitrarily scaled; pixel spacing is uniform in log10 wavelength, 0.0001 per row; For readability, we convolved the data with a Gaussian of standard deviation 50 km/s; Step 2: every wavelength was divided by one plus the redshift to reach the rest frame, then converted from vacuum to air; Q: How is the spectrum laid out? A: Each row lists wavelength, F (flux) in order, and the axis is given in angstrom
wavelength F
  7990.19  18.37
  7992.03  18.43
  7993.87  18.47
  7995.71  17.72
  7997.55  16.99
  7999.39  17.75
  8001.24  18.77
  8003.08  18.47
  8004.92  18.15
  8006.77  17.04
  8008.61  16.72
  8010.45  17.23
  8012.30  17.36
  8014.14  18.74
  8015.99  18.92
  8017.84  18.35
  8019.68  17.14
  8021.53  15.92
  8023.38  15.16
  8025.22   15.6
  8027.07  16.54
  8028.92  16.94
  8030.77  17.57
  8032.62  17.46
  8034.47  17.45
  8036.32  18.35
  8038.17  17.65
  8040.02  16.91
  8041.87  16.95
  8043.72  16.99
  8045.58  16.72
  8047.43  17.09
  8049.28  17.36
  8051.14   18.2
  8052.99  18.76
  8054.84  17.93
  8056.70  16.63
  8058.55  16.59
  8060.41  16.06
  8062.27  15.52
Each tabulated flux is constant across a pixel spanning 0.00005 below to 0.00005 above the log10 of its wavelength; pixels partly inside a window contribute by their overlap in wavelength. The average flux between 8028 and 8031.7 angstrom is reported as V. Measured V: 17.2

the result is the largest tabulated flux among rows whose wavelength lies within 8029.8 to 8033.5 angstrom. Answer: 17.57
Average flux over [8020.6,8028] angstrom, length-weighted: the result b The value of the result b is 15.8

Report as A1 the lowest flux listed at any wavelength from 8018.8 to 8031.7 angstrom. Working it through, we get 15.16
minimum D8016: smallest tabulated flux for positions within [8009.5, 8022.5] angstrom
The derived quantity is 15.92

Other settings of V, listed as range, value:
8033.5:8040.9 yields 17.6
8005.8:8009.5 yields 16.9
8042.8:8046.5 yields 16.8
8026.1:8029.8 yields 16.7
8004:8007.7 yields 17.6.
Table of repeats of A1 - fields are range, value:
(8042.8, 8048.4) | 16.72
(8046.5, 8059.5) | 16.59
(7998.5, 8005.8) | 17.75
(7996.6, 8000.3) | 16.99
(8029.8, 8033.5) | 17.46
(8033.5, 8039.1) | 17.45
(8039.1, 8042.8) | 16.91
